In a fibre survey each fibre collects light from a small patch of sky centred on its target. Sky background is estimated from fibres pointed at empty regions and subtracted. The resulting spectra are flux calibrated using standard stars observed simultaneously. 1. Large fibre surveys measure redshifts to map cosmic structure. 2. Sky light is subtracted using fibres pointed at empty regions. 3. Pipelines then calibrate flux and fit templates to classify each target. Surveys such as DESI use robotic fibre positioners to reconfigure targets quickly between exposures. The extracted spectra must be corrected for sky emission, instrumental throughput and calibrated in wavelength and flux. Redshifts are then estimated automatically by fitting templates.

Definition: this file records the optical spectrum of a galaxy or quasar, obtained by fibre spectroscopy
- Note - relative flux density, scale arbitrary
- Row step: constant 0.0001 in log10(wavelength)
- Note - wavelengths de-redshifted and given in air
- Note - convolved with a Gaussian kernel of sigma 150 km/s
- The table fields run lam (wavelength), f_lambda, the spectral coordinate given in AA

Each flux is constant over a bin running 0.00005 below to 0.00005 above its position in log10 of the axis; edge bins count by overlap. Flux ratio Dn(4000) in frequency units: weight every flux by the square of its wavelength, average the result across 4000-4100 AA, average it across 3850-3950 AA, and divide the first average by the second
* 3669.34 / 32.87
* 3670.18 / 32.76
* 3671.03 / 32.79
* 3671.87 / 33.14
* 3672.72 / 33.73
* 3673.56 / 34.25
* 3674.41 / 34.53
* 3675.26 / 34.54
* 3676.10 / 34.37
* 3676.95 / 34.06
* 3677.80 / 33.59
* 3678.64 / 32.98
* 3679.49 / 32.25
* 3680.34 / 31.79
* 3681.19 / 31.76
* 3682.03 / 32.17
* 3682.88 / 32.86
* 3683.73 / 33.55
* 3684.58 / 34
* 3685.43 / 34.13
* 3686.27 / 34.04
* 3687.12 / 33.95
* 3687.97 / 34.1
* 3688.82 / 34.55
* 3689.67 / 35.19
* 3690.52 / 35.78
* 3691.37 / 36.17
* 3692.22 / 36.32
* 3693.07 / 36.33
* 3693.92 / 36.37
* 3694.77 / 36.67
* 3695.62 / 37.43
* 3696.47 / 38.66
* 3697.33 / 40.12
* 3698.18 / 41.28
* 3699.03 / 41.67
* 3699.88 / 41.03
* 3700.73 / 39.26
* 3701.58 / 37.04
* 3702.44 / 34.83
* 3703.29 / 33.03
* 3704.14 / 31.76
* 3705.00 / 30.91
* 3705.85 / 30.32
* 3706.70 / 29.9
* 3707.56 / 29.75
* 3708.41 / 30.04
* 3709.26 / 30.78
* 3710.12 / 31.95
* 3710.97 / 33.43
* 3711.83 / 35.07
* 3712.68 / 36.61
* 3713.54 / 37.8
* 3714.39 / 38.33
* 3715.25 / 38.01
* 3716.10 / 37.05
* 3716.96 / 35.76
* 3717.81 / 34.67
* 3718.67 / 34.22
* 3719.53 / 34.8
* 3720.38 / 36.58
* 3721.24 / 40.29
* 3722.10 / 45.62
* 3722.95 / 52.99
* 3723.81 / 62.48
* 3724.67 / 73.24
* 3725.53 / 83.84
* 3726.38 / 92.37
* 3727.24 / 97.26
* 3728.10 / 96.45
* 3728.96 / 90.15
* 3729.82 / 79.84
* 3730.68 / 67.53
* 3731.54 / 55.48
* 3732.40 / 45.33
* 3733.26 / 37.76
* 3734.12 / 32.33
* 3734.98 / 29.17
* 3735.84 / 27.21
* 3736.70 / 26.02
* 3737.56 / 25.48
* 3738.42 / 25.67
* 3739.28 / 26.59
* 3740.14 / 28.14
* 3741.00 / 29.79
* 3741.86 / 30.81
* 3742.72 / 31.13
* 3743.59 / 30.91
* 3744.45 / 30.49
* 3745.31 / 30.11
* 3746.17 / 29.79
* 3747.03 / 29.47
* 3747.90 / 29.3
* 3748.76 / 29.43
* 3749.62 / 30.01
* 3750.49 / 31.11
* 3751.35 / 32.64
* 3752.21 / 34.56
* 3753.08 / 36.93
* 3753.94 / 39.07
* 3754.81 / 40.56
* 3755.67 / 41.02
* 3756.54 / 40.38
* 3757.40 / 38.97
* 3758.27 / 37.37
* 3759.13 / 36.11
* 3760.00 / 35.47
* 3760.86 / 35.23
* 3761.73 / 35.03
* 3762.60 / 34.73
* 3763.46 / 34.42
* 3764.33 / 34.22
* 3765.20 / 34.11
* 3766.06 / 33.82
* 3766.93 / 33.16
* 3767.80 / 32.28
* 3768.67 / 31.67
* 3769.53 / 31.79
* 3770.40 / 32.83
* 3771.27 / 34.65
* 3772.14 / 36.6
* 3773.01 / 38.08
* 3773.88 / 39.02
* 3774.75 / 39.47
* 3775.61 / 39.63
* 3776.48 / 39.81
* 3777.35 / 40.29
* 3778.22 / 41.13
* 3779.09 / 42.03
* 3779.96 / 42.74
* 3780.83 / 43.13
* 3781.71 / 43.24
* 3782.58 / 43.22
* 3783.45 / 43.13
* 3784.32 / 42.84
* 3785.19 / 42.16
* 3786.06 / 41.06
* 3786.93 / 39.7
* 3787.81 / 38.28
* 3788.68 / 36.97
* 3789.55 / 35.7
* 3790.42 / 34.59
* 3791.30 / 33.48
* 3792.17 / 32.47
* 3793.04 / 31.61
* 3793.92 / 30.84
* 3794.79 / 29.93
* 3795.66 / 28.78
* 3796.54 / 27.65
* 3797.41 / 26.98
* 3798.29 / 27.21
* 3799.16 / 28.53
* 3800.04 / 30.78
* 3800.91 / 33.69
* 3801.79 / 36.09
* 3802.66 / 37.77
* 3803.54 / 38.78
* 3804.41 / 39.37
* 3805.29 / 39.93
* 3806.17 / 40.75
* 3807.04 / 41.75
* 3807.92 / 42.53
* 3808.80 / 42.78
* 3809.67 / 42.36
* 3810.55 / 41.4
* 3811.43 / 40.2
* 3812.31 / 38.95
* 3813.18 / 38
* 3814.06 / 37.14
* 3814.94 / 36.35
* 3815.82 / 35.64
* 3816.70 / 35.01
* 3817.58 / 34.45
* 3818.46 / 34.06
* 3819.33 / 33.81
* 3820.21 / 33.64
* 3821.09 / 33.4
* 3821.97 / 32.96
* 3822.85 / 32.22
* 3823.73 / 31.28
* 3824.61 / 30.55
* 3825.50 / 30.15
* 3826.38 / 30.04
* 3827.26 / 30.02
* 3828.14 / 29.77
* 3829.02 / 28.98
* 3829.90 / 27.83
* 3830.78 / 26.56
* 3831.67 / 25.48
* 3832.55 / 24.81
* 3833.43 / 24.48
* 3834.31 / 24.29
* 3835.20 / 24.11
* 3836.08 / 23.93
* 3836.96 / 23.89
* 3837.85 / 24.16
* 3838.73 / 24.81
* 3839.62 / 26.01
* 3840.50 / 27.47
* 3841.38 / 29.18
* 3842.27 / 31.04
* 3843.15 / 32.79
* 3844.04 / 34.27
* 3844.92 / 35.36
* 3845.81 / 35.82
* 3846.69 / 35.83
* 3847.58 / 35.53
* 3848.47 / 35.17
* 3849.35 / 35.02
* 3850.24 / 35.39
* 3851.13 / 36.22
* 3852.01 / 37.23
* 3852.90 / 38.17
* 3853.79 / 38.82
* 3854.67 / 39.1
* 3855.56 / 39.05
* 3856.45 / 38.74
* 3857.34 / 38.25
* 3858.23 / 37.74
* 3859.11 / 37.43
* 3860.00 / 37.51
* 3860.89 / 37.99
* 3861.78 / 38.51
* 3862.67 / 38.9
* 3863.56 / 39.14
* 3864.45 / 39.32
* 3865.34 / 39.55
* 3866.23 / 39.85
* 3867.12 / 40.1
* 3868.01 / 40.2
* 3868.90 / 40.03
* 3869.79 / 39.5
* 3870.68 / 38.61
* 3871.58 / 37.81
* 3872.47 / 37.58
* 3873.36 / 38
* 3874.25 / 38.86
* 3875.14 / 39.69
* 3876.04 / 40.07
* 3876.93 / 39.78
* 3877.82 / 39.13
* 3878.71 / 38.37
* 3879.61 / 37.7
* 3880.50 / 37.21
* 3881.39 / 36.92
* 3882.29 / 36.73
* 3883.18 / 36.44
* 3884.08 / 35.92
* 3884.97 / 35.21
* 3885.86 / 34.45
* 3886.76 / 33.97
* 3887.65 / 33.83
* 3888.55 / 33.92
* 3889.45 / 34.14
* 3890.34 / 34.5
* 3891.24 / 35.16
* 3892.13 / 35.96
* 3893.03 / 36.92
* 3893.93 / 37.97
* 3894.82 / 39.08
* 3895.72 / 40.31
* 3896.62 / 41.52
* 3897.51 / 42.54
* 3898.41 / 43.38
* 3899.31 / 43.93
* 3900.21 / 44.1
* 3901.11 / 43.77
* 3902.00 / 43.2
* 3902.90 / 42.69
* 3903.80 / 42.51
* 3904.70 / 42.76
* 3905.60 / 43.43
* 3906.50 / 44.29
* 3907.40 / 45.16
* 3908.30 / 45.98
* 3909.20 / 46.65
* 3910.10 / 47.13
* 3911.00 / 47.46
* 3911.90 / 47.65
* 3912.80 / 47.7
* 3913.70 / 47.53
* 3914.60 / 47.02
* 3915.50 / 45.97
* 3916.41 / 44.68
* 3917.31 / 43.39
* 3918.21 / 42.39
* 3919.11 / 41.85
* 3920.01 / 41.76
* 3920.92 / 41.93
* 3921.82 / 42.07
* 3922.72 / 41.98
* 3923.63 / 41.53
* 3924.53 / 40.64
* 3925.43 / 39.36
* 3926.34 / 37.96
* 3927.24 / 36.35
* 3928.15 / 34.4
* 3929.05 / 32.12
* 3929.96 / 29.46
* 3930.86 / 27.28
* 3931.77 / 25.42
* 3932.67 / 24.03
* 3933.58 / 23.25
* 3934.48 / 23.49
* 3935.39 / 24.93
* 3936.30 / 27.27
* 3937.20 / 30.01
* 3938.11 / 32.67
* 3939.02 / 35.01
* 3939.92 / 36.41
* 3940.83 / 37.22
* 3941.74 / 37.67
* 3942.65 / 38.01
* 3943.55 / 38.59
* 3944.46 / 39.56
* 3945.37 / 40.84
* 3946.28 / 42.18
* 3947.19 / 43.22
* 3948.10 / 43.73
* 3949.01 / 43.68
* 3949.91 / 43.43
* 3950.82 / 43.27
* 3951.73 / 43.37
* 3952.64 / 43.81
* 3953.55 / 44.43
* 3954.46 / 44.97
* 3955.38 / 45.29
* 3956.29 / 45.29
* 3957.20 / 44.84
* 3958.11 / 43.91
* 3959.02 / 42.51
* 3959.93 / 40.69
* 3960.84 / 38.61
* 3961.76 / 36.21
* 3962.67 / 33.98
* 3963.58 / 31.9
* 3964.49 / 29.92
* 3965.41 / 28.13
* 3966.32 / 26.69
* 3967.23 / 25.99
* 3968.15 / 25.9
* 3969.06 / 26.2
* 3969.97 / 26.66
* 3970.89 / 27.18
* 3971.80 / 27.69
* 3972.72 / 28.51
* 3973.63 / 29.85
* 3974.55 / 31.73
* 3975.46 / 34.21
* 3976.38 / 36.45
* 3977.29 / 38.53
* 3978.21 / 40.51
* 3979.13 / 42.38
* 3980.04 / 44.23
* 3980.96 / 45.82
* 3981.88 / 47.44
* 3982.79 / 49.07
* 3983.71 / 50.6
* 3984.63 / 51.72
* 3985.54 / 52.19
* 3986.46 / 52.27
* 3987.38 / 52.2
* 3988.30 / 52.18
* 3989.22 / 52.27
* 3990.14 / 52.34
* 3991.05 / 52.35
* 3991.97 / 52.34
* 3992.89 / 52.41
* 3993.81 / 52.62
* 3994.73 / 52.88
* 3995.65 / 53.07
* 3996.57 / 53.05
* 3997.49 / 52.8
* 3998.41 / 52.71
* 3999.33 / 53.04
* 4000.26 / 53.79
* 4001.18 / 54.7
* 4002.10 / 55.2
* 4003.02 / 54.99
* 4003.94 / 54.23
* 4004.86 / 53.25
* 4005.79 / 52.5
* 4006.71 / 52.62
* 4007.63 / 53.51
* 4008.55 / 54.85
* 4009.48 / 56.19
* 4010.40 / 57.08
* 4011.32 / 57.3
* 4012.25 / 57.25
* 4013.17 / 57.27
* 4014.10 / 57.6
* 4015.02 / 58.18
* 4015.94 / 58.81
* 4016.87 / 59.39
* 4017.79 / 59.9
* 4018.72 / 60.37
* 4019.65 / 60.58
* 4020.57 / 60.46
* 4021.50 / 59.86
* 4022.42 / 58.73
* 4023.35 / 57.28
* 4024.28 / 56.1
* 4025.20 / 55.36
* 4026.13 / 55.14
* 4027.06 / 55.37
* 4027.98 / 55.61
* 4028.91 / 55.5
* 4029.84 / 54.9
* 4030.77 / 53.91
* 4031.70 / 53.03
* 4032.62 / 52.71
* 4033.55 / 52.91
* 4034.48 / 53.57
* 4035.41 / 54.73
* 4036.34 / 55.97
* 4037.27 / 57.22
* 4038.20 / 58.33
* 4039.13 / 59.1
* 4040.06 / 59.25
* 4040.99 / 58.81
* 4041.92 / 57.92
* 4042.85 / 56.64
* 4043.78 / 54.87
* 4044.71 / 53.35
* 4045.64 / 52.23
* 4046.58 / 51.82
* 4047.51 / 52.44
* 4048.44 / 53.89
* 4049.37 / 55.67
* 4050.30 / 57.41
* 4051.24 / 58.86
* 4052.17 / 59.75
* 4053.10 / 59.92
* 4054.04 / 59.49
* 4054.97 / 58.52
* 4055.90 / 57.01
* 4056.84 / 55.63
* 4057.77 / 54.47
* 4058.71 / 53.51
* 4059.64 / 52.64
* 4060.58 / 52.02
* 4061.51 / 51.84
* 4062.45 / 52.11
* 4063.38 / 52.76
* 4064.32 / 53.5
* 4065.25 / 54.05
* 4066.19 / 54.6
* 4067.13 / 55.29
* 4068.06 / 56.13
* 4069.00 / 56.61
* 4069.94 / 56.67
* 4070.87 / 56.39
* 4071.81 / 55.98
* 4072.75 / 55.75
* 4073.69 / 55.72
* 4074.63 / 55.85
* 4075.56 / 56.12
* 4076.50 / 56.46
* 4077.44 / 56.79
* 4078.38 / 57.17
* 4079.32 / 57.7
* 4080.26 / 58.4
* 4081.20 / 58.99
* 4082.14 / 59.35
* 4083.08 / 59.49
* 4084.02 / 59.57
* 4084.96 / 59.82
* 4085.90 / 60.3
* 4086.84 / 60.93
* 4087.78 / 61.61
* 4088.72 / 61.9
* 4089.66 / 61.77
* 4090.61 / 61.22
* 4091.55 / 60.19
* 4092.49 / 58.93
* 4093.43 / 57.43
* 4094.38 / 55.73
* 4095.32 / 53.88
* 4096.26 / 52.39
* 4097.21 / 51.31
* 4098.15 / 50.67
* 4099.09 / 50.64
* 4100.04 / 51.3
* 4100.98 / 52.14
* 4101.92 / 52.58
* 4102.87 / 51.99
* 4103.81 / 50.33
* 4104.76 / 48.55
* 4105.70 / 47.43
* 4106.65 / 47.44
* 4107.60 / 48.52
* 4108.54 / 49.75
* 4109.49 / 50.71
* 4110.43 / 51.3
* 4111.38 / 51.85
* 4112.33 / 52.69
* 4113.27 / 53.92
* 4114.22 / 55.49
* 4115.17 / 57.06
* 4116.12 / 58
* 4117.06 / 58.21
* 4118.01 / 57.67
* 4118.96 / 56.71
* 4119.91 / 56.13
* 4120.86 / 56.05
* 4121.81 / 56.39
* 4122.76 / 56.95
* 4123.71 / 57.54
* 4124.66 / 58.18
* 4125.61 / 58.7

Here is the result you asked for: 1.57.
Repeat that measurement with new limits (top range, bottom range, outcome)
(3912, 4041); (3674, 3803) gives 1.36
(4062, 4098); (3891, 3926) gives 1.45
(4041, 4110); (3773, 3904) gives 1.73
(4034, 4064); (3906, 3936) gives 1.52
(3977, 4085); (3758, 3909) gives 1.68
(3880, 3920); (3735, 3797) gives 1.27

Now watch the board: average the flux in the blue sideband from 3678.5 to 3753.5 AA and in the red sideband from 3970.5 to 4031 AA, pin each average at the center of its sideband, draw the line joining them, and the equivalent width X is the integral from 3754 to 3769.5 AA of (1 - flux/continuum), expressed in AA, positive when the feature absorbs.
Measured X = 2.0 AA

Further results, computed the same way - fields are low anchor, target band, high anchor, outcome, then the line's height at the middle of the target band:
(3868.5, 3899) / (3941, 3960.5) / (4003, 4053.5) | 1.6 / 46.3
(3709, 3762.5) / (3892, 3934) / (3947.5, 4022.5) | 4.2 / 45.2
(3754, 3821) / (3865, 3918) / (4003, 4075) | 5.0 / 44.7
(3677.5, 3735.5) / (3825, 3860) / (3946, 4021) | 9.9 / 44.2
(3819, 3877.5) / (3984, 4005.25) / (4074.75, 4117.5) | -2.9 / 46.6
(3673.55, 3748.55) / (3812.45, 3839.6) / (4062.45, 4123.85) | 8.7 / 44.2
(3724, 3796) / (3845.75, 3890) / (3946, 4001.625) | 4.1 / 41.4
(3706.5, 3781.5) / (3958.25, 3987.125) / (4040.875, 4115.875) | 7.7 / 50.4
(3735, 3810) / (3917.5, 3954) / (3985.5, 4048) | 8.7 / 48.5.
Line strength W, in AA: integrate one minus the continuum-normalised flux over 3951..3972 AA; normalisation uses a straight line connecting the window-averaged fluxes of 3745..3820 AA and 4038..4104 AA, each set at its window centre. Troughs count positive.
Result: 5.4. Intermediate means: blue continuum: 36.2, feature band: 36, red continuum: 56.1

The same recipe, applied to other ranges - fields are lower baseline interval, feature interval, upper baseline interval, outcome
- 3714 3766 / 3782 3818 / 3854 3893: 3.0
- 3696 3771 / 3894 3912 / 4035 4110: 1.5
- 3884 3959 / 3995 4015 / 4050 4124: -3.0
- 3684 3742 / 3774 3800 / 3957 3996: 2.9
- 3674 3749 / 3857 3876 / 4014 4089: 3.4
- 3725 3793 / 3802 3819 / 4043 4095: 1.6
